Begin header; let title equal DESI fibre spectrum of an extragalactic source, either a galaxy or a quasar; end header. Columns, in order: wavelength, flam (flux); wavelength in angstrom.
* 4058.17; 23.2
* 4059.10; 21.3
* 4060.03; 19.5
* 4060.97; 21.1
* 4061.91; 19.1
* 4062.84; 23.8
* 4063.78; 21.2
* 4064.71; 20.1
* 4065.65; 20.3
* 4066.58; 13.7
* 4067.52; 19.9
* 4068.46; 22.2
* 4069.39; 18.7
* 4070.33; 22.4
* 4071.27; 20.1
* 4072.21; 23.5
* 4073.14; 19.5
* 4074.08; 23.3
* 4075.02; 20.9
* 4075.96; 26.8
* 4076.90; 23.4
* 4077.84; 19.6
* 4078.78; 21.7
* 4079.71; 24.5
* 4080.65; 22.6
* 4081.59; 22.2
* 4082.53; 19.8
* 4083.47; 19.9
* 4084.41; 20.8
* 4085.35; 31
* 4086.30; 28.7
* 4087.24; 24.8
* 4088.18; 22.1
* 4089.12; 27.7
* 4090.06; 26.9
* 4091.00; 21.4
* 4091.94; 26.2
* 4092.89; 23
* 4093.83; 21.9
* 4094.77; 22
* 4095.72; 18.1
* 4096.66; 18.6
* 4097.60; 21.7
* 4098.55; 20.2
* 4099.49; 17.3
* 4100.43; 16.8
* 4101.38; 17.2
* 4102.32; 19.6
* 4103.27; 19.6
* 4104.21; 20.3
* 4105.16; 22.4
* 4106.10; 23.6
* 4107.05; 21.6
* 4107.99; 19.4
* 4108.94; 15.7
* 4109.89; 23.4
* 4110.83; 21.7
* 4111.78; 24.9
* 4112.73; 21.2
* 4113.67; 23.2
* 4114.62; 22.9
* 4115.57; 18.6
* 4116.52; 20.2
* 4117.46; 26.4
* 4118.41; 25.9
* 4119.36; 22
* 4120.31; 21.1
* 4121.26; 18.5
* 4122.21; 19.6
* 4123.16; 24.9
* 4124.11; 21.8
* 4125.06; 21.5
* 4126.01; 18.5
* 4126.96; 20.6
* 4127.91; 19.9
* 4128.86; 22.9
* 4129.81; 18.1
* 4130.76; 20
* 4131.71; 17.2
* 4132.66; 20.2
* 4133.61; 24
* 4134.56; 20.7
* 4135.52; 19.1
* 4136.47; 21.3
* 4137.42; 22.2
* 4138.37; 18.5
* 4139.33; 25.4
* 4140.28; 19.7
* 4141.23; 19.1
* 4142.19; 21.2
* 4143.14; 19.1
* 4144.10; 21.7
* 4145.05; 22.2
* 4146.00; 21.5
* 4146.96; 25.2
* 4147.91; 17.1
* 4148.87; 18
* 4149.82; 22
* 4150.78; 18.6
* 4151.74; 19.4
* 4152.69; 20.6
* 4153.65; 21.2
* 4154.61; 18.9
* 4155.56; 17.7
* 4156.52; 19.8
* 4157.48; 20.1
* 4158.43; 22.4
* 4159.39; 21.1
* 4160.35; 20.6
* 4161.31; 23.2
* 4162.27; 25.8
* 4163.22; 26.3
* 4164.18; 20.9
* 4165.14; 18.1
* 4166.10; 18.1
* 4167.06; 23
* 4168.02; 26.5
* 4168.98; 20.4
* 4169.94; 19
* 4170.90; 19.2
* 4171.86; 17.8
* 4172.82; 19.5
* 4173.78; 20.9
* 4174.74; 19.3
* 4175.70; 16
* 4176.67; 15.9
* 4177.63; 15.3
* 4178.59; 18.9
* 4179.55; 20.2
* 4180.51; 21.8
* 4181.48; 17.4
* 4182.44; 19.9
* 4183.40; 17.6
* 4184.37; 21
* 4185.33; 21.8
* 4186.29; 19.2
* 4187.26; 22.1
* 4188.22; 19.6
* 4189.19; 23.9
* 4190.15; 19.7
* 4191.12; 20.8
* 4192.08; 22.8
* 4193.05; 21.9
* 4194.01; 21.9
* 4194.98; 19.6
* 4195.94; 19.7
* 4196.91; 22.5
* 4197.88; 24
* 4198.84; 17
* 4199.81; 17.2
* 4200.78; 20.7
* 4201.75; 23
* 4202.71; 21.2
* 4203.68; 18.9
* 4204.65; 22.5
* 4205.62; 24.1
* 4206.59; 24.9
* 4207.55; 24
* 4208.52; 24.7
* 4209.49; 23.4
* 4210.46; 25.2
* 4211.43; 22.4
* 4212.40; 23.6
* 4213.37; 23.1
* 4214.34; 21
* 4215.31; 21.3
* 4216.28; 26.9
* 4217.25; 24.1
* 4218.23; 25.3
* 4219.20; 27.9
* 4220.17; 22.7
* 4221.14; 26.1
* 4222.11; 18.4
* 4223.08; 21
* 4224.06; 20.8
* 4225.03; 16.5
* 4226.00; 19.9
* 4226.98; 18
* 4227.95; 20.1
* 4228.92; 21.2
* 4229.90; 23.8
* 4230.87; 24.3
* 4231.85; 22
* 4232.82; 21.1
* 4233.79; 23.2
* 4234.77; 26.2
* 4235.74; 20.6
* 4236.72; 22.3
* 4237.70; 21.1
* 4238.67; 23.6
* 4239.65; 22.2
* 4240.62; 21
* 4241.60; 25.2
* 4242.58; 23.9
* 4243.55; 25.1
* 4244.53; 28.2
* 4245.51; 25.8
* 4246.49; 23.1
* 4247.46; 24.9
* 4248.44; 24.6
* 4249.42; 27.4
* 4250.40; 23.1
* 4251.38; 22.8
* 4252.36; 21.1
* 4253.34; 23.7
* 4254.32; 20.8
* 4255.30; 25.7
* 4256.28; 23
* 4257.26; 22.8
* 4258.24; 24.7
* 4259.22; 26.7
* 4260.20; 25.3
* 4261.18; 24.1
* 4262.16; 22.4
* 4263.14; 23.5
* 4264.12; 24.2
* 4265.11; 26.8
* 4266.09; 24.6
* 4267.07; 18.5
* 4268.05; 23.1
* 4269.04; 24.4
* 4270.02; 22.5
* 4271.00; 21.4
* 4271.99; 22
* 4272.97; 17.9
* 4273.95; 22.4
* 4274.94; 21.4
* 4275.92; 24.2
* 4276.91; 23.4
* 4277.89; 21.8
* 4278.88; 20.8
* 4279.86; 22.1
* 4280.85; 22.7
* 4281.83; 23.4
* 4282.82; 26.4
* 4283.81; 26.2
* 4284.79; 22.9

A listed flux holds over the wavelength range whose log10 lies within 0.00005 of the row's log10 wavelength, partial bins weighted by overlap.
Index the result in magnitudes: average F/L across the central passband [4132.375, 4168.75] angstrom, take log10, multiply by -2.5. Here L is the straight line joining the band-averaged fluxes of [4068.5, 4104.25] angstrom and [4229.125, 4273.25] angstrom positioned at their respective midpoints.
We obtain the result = 0.07 mag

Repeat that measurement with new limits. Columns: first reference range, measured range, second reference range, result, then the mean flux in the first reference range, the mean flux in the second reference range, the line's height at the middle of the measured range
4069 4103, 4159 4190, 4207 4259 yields 0.121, 22.1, 23.1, 22.7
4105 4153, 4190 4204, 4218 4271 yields 0.077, 21.1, 23.2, 22.3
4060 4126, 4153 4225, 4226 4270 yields 0.073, 21.6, 23.4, 22.7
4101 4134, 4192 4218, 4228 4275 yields 0.012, 21.1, 23.3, 22.5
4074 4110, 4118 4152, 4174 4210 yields 0.031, 21.9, 20.7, 21.4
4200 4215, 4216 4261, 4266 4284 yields -0.028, 22.7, 22.5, 22.6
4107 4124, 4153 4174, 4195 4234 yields 0.051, 21.7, 22.2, 21.9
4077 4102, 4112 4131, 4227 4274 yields 0.047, 22.2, 23.3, 22.4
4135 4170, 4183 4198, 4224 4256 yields 0.036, 21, 22.9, 21.8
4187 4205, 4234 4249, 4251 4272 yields -0.056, 21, 23.4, 22.7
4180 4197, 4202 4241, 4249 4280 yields -0.040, 20.7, 23.1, 21.7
